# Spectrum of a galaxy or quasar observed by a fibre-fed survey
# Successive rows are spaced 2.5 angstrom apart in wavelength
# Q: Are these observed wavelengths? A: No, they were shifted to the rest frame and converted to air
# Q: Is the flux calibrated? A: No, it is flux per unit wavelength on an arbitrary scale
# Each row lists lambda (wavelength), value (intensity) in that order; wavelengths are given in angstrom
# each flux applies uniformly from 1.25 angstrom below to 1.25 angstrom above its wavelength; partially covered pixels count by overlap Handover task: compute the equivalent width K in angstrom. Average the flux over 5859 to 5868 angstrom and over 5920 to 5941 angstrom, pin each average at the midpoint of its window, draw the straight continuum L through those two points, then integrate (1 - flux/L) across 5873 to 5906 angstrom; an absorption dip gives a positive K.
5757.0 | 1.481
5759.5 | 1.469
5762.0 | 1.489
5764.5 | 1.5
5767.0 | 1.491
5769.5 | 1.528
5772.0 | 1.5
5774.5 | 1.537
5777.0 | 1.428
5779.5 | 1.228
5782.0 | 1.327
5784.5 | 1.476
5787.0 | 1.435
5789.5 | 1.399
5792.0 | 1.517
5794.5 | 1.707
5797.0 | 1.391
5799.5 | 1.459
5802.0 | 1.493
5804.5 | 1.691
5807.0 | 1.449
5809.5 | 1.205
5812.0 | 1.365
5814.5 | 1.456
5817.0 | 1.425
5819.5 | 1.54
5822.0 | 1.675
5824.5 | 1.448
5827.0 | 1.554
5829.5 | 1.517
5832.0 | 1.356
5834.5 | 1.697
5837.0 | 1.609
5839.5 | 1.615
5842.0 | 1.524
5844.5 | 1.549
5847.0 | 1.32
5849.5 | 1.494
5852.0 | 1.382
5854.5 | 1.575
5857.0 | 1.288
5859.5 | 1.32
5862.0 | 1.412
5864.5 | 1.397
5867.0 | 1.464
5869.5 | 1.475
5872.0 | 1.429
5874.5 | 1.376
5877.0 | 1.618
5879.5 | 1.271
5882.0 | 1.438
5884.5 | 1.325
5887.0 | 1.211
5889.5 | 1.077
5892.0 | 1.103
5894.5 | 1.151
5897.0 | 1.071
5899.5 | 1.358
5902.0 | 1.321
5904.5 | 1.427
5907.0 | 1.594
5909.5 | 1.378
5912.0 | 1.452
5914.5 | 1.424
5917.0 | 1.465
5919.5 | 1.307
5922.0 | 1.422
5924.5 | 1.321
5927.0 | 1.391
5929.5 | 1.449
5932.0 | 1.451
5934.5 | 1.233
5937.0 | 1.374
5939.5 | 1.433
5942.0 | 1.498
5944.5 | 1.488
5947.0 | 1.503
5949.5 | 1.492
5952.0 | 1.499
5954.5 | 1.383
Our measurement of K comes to 2.45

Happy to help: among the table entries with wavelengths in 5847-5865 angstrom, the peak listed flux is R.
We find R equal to 1.575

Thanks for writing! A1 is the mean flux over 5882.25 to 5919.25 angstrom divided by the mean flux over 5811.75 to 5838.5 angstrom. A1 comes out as 0.9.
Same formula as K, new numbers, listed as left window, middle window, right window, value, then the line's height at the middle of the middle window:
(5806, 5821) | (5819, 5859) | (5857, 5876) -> -2.75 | 1.41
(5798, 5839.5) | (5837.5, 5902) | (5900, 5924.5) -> 3.65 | 1.45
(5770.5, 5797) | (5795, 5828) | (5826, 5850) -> 0.26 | 1.49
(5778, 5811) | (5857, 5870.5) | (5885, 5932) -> -0.25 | 1.38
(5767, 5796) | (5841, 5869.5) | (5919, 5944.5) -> -0.02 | 1.43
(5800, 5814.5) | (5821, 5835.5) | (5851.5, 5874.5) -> -1.05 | 1.43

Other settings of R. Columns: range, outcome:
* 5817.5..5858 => 1.697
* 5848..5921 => 1.618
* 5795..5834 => 1.691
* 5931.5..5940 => 1.451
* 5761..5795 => 1.707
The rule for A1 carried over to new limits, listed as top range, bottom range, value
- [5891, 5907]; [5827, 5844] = 0.82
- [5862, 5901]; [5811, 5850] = 0.87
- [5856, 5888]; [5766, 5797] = 0.95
